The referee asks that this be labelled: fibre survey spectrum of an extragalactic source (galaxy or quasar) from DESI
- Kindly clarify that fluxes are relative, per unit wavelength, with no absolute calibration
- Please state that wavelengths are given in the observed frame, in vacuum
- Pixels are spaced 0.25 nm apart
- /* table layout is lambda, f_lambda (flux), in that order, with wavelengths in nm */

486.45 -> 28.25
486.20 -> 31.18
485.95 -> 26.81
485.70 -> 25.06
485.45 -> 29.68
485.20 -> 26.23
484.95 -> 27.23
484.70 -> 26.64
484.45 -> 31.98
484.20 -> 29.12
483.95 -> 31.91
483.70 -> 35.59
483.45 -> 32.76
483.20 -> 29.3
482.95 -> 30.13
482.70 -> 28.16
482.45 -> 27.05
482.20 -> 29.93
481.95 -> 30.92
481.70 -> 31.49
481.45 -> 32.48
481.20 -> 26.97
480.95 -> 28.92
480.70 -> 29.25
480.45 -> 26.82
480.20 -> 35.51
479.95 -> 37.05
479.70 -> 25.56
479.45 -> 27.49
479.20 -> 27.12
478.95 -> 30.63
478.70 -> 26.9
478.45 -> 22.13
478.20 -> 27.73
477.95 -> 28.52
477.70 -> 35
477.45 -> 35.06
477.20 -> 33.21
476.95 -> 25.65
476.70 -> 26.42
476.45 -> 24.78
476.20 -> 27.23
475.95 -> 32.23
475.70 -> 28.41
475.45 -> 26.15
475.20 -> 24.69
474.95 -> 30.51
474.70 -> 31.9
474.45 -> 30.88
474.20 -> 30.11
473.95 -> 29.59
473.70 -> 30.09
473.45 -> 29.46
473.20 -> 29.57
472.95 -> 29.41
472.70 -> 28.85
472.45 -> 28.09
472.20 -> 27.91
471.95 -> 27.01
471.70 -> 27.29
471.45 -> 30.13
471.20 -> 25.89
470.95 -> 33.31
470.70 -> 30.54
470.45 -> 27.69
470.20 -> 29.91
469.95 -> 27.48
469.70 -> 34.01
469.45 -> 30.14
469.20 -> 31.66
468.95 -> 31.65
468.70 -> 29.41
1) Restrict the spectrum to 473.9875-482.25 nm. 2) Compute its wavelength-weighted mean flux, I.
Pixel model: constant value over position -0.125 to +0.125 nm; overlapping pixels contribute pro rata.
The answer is 29.3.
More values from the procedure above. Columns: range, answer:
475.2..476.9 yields 27.2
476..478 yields 29.6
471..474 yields 28.7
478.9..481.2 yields 29.6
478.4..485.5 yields 29.6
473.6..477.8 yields 29.5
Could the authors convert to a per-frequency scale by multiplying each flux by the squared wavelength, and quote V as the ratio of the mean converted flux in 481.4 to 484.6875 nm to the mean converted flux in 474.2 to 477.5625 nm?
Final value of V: 1.09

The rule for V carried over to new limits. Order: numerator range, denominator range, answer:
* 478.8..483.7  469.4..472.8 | 1.07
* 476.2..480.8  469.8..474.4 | 1.03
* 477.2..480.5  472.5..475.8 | 1.04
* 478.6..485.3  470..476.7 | 1.07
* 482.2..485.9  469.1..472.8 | 1.06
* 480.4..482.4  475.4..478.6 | 1.05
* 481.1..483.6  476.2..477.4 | 1.10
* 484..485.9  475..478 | 1.00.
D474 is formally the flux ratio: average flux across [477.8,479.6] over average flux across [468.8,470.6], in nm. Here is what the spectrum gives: 0.90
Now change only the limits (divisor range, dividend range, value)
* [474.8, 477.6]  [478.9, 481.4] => 1.03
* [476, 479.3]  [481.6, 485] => 1.06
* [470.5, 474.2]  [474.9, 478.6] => 0.98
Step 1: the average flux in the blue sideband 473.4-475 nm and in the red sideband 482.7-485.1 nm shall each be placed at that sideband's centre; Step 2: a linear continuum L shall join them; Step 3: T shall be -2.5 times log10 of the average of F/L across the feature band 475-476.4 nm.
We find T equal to 0.099 mag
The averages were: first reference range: 30.4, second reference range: 30.4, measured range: 27.7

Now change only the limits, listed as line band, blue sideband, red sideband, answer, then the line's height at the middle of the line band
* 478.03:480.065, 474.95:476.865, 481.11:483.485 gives 0.02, 28.6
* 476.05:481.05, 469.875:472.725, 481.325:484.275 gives 0.03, 30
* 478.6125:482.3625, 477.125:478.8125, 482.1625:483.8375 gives 0.01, 30.1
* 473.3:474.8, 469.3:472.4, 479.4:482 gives -0.03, 29.6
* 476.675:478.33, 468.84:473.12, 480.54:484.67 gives -0.02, 29.9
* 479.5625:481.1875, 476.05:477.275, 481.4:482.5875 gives -0.03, 29.3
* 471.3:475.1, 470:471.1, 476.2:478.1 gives 0.02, 29.9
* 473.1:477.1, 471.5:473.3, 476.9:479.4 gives 0.01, 28.8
